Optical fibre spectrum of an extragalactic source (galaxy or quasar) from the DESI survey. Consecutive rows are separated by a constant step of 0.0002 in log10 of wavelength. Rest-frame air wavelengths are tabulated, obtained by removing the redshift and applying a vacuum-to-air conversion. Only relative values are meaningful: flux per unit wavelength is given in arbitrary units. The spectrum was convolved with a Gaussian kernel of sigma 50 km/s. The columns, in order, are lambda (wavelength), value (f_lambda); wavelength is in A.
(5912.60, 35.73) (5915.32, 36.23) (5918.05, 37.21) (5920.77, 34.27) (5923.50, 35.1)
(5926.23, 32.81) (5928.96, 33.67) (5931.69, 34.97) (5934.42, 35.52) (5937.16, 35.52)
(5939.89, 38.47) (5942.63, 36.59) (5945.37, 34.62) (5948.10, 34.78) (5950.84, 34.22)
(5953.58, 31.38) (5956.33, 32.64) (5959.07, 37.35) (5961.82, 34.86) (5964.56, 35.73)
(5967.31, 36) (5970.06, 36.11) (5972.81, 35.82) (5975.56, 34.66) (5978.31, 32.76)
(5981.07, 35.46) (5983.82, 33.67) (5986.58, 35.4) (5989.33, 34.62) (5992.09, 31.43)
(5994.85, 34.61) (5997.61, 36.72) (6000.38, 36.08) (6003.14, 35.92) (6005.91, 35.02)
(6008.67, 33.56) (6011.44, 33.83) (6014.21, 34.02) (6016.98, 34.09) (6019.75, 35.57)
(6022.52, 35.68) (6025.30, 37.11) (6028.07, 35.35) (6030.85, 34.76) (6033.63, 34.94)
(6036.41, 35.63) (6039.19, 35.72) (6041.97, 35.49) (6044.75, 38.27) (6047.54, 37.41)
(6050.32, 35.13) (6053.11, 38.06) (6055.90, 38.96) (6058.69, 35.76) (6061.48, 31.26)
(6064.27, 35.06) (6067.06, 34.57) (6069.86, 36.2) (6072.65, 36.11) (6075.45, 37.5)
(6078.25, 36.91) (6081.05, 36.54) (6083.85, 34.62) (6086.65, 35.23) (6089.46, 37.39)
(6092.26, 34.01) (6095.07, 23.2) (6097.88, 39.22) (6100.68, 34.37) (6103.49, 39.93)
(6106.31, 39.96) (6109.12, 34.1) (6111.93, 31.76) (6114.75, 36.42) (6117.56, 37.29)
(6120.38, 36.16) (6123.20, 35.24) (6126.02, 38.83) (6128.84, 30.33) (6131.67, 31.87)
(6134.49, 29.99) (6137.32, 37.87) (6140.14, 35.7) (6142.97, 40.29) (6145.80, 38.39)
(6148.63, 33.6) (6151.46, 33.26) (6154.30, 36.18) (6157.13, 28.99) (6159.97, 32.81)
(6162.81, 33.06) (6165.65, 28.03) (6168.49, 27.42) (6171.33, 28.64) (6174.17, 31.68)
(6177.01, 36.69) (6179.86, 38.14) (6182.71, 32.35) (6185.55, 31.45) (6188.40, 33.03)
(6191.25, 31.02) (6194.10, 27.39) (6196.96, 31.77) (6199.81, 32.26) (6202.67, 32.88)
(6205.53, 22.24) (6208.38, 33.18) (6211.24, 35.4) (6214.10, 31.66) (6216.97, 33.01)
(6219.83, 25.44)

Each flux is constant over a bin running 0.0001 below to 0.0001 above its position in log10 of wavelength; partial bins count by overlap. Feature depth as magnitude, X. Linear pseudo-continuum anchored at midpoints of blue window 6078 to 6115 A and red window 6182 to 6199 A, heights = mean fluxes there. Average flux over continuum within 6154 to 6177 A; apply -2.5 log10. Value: 0.04 mag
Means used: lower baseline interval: 35.2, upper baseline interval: 31.2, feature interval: 31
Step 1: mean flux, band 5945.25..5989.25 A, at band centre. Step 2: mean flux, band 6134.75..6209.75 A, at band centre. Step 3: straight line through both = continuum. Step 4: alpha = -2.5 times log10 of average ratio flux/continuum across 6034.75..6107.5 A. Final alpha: -0.07 mag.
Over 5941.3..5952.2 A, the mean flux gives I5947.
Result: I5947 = 35.1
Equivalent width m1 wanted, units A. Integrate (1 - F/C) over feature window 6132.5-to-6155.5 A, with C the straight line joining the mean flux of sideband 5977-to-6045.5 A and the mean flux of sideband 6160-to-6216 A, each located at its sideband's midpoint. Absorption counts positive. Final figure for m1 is -2.2 A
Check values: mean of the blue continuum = 35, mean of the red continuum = 31.5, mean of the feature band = 35.6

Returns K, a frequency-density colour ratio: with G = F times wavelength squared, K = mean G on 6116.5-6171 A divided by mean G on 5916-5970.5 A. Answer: 1.03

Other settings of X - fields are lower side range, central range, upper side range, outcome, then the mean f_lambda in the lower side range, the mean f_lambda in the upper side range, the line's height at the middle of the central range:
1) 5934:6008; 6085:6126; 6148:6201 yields -0.08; 35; 32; 33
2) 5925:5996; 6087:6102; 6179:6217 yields -0.02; 34.8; 31.7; 33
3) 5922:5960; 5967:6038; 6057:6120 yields 0.00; 34.8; 35.4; 35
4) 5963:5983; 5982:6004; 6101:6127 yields 0.02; 35.2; 36.5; 35.4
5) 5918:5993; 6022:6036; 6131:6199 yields -0.04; 34.8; 32.9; 34.2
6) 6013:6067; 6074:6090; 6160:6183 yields -0.05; 35.7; 32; 34.5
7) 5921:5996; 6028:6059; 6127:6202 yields -0.07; 34.8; 32.8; 34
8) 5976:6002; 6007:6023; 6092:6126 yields 0.01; 34.5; 35.3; 34.7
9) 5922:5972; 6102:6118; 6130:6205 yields -0.10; 35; 32.7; 33.3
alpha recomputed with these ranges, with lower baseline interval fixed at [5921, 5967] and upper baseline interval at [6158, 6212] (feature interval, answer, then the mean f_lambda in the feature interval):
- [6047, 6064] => -0.08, 36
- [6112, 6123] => -0.11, 35.9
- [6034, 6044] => -0.07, 35.7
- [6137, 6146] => -0.19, 38.1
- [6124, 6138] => -0.05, 33.6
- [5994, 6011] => -0.04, 35.3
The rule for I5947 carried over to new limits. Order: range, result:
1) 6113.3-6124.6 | 36.3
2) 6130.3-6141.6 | 33.9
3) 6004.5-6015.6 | 34.1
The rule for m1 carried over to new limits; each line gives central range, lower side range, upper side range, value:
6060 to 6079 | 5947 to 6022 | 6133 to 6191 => -0.7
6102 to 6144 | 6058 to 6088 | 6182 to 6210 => -2.7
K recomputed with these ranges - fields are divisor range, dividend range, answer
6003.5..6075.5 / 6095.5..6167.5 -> 1.01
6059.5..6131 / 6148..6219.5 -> 0.93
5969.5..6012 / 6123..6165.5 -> 1.04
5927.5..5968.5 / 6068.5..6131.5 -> 1.06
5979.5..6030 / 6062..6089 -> 1.05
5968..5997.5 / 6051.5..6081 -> 1.07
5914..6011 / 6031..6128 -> 1.06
